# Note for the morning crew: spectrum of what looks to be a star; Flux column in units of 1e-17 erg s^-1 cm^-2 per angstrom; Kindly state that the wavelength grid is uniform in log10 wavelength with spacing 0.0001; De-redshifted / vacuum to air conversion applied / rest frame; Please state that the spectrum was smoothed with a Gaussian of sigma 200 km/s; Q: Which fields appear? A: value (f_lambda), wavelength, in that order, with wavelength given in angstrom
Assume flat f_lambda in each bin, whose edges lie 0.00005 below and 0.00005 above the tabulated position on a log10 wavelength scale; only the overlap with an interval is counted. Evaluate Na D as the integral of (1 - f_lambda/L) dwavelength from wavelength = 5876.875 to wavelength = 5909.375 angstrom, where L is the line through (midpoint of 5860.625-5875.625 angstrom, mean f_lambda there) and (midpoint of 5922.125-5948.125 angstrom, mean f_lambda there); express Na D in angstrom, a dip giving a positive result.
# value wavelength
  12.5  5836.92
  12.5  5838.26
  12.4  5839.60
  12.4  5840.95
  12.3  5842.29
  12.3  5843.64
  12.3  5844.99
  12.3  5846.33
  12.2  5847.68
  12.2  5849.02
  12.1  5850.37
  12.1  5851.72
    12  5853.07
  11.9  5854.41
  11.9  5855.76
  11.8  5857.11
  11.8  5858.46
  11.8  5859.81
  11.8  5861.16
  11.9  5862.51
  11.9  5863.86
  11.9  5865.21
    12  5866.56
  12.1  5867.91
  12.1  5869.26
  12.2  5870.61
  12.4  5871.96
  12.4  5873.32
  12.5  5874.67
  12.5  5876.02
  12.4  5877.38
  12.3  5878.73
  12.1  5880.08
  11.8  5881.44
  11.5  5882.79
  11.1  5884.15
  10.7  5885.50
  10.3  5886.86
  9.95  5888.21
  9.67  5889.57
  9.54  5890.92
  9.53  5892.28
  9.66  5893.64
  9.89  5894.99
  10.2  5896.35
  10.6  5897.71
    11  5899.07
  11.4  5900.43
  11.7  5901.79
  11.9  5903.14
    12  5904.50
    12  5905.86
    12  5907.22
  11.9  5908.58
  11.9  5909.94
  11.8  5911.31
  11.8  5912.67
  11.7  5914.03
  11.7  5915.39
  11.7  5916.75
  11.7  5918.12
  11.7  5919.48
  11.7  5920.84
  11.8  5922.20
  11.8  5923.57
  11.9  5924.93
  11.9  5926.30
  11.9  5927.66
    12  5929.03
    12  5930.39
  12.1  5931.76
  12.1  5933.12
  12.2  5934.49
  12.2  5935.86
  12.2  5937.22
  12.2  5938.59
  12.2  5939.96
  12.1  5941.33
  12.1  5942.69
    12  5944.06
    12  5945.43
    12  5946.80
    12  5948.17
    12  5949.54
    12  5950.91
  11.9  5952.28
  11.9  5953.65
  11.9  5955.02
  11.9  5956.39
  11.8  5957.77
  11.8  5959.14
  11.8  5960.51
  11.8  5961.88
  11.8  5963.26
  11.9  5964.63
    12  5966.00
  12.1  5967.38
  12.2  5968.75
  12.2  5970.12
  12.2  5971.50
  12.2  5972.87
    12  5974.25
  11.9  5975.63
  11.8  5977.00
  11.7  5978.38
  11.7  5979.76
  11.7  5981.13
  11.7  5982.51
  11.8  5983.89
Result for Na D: 2.82 angstrom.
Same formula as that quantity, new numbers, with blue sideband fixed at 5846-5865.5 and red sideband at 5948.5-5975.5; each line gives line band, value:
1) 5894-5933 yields 1.1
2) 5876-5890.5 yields 0.9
